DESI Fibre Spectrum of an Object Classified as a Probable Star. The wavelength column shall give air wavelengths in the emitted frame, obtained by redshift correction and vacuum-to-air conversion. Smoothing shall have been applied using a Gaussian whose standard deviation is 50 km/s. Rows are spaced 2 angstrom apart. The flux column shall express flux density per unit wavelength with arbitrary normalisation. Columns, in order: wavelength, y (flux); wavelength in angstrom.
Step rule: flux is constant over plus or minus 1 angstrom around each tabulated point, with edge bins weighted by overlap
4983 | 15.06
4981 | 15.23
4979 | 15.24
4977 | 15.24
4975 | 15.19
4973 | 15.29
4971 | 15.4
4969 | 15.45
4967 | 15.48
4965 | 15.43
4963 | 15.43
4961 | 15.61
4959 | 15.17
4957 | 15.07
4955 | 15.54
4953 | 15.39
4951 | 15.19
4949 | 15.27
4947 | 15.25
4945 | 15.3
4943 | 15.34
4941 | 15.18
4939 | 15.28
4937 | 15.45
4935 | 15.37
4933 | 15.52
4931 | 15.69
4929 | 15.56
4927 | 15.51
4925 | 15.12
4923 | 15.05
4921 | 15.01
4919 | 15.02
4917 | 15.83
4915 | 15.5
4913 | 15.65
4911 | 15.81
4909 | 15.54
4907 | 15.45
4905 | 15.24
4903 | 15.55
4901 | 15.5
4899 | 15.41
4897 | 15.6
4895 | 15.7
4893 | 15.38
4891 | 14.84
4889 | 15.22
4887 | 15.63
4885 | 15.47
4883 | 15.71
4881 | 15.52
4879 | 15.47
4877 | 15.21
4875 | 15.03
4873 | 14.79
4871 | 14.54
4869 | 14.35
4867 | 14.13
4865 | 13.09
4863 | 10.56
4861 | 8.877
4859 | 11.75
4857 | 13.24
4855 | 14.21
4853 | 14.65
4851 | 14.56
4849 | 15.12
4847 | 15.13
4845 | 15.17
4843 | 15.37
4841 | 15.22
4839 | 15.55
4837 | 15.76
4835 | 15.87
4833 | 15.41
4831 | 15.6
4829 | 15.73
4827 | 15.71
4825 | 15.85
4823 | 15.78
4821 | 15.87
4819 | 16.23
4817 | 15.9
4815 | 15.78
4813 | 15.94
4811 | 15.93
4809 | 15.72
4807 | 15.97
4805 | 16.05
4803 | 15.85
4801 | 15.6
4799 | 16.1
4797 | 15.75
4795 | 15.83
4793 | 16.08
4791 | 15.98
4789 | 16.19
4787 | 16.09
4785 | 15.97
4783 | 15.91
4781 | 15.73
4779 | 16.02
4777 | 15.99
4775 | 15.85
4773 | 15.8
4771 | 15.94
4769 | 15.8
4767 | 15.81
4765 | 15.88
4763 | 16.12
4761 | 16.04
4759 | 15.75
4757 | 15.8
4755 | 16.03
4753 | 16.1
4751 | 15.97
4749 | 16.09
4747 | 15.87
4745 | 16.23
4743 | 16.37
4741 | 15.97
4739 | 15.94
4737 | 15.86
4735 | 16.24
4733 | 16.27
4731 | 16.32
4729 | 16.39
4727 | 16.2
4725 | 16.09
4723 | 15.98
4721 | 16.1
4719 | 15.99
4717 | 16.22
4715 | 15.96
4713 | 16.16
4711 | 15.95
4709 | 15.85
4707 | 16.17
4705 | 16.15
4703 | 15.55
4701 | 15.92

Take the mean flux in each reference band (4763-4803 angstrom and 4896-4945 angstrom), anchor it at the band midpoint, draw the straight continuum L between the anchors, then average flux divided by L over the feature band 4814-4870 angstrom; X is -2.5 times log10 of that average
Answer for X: 0.075 mag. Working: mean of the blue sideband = 15.9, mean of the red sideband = 15.4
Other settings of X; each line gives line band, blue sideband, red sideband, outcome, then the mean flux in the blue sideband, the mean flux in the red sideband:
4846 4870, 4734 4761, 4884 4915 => 0.17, 16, 15.5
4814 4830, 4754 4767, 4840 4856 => -0.04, 15.9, 14.9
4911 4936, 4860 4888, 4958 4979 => -0.04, 14.2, 15.4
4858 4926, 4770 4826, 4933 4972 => 0.06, 15.9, 15.4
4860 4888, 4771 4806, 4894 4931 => 0.10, 15.9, 15.5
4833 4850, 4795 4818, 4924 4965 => 0.02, 15.9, 15.4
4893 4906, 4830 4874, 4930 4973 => -0.05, 14.2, 15.4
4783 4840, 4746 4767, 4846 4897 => -0.05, 16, 14.4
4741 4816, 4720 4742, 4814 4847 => 0.00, 16.1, 15.7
